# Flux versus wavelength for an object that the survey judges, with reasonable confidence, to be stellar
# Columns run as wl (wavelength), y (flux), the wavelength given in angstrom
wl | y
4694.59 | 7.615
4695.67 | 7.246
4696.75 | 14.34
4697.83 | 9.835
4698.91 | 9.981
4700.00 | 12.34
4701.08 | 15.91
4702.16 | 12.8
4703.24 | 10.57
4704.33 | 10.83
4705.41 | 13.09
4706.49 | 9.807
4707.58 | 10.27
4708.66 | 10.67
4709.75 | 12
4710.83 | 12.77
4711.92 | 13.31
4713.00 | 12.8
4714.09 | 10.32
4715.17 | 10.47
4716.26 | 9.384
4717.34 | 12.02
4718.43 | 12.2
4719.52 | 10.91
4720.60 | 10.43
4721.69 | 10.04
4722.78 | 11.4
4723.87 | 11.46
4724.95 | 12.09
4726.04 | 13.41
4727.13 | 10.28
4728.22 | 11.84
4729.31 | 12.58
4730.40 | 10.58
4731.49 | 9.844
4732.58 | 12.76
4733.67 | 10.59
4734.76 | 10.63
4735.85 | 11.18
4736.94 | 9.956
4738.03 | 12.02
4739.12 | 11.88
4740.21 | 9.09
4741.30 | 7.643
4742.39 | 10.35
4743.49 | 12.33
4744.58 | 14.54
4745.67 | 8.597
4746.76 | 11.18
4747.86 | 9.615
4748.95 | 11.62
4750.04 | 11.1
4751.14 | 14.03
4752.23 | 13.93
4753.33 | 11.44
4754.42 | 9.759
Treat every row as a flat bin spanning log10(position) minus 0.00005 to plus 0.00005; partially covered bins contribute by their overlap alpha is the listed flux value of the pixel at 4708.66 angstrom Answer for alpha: 10.67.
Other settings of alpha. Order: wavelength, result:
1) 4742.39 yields 10.35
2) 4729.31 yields 12.58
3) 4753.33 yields 11.44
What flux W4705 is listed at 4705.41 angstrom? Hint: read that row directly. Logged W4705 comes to 13.09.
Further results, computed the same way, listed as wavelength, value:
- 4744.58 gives 14.54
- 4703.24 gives 10.57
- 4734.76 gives 10.63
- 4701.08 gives 15.91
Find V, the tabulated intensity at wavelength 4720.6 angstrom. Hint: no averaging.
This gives 10.43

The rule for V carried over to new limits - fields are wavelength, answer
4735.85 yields 11.18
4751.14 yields 14.03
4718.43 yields 12.2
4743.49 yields 12.33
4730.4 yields 10.58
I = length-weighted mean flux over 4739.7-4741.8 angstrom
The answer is 8.38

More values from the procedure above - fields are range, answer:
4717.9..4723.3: 11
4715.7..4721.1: 11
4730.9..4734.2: 11.1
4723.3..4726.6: 12.3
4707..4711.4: 11.4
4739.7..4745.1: 10.8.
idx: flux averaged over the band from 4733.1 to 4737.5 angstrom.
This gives 10.6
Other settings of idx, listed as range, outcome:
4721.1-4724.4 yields 10.9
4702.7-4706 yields 11.5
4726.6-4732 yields 11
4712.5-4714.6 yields 11.5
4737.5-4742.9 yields 10.2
